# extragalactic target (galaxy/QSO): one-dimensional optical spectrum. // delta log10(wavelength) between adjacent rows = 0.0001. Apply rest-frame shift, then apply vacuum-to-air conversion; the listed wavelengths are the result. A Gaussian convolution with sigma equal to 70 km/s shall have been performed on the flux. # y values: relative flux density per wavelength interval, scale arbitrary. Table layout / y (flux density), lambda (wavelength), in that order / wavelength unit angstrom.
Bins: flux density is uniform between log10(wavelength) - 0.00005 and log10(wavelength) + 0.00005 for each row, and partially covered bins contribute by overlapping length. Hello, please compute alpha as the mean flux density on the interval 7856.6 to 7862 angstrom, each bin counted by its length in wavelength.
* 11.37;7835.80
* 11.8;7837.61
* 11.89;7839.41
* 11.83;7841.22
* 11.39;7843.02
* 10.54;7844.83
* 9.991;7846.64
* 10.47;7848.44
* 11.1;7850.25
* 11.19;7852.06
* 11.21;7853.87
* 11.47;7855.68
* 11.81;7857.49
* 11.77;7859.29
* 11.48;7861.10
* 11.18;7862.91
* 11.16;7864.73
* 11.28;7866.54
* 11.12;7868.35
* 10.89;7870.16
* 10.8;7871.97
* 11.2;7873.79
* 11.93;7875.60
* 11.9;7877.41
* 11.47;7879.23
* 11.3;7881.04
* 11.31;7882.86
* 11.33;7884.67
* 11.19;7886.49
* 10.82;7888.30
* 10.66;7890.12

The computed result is 11.7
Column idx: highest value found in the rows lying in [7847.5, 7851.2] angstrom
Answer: 11.1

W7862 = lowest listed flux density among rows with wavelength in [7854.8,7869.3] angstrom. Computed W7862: 11.12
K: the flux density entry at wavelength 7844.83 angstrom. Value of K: 10.54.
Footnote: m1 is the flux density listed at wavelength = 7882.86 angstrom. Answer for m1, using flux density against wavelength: 11.31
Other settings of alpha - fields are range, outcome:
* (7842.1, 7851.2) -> 10.7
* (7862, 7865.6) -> 11.1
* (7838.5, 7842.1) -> 11.9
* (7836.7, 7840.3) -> 11.8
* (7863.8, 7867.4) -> 11.2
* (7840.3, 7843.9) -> 11.6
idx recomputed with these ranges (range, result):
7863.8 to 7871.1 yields 11.28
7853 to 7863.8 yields 11.81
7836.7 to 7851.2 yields 11.89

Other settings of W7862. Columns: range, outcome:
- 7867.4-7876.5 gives 10.8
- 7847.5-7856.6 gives 10.47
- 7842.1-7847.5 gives 9.991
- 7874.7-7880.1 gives 11.47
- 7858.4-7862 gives 11.48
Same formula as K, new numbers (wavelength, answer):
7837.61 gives 11.8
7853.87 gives 11.21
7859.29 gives 11.77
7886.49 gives 11.19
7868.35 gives 11.12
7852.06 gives 11.19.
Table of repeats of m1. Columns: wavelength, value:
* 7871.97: 10.8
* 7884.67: 11.33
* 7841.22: 11.83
